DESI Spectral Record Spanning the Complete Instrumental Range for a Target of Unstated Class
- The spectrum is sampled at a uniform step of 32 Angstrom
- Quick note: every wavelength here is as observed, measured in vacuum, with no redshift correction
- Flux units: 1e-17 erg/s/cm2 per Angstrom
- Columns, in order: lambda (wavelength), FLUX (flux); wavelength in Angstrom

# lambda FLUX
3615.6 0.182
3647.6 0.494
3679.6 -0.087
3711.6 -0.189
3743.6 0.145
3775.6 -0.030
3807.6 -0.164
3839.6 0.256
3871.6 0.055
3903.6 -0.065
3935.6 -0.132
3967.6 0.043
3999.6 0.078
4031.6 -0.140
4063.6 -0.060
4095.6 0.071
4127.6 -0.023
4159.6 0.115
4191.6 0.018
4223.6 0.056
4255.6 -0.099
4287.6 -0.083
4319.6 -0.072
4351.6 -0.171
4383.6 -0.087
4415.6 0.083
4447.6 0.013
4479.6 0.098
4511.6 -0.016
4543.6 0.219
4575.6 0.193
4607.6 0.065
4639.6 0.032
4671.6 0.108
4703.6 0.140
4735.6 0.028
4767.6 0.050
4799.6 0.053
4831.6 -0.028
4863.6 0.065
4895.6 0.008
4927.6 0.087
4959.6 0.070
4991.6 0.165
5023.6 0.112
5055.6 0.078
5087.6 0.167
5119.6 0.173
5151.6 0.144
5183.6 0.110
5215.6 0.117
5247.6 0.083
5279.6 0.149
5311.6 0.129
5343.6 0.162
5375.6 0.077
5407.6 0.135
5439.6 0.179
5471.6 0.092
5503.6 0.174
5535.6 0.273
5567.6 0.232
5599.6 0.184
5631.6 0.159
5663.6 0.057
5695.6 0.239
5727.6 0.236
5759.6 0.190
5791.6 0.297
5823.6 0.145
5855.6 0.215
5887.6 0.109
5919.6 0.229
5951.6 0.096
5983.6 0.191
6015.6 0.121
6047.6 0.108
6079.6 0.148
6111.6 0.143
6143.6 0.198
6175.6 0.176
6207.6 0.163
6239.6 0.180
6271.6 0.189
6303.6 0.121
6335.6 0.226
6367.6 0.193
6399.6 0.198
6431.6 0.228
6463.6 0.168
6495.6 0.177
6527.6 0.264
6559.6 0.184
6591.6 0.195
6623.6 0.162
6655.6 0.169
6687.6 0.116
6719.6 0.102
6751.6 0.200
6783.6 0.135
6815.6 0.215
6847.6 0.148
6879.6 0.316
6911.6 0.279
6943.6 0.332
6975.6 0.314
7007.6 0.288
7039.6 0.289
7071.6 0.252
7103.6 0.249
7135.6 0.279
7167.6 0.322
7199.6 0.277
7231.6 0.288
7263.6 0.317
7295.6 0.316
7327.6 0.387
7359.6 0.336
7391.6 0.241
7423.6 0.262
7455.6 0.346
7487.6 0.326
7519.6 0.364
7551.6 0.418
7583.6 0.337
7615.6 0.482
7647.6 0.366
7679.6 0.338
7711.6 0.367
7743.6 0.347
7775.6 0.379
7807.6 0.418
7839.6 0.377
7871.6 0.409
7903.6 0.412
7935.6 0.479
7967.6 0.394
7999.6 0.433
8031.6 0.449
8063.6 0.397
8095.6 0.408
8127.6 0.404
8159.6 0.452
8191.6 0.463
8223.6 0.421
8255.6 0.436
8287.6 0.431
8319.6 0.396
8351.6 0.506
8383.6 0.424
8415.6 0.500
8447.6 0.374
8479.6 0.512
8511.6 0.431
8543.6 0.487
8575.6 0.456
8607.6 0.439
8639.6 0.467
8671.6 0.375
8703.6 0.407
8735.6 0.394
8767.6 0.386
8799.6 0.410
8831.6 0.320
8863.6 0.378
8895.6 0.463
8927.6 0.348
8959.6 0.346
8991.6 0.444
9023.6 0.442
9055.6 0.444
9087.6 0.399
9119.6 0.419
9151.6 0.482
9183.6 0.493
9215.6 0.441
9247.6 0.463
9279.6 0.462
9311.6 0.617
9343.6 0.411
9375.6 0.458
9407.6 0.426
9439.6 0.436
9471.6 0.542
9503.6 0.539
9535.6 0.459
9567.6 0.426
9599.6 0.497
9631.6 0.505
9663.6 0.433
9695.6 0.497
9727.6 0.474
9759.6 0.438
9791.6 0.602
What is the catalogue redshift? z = 0.727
